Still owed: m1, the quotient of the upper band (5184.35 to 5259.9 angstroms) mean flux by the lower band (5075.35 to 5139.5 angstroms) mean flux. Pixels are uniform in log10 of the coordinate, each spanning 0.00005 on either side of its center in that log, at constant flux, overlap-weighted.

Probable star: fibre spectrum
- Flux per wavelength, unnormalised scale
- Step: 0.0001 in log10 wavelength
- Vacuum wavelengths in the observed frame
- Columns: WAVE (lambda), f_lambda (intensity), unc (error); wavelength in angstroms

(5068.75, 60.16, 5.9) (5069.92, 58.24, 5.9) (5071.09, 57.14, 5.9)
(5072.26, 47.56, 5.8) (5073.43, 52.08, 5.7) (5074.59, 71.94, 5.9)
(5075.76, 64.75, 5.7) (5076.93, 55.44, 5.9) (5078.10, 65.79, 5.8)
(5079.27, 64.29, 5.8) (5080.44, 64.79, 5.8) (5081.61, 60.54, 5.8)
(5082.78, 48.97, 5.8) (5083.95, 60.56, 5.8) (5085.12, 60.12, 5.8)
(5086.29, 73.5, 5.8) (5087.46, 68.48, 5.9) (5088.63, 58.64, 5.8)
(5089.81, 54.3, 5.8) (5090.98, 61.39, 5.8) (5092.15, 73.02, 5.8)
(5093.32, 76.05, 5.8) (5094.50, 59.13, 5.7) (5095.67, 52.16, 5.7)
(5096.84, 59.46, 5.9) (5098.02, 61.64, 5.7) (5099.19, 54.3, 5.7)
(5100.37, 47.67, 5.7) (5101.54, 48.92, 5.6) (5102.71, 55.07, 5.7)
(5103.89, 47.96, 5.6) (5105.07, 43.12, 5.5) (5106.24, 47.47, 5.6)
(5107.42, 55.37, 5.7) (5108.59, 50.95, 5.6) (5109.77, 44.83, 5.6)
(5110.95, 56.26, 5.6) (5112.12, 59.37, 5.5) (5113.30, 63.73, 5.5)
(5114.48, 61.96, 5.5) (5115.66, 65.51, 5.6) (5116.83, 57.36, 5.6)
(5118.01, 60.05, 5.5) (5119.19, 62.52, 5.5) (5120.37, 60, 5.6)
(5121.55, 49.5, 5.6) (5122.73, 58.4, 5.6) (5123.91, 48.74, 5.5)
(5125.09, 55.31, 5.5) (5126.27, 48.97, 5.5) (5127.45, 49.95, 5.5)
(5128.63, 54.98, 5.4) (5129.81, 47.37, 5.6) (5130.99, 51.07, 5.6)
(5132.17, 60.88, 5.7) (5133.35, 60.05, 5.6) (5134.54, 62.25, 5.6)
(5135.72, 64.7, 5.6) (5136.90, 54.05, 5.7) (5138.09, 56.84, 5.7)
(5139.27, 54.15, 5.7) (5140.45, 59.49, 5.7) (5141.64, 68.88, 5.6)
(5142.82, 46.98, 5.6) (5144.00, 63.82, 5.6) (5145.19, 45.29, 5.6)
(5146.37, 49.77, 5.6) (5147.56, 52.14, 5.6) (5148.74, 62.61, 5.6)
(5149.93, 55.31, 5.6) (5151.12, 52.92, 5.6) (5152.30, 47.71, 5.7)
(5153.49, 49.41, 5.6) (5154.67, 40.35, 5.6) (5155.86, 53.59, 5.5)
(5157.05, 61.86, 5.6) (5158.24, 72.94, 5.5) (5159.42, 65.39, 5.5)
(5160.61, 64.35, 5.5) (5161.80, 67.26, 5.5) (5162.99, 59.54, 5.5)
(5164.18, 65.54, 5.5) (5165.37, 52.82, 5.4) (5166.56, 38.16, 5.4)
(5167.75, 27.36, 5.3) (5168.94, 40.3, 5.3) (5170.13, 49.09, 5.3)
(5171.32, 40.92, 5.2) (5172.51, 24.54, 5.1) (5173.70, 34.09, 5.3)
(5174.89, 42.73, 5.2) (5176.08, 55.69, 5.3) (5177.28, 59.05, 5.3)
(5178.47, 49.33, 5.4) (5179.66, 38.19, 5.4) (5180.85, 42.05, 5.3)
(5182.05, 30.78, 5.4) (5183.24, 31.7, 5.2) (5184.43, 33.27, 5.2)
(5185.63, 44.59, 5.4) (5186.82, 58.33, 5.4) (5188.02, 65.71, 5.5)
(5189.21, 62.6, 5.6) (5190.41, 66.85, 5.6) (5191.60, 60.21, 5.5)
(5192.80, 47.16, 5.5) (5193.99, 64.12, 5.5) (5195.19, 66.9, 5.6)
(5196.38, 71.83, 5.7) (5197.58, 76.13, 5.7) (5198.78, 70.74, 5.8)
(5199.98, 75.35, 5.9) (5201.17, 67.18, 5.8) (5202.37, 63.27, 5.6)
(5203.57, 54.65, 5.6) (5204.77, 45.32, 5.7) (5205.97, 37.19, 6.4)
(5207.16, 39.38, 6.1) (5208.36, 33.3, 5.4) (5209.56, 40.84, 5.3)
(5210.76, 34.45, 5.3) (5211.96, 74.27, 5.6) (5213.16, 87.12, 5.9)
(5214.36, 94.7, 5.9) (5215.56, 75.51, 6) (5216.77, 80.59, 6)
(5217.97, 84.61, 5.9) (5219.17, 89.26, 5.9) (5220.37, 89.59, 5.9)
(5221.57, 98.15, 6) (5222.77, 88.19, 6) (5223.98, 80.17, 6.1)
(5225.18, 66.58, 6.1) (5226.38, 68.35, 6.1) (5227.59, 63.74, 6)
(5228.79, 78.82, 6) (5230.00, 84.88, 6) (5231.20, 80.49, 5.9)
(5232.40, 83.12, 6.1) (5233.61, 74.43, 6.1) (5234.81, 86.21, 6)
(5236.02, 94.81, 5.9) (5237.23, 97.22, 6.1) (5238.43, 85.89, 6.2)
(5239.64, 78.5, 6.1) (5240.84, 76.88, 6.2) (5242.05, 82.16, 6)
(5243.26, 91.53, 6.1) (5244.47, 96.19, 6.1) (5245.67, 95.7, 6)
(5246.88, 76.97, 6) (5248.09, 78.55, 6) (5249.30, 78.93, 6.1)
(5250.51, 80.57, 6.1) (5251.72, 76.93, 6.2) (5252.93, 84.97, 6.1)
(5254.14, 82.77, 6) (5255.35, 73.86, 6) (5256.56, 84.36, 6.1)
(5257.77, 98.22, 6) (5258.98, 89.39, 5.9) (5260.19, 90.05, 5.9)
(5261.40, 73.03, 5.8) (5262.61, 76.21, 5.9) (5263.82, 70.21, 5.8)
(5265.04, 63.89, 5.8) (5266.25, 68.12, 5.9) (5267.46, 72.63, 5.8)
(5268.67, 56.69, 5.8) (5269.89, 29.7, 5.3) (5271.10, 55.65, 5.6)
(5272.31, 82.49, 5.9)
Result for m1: 1.3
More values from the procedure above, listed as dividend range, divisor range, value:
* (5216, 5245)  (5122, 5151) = 1.50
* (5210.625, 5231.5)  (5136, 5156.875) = 1.48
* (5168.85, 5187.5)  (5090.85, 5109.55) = 0.76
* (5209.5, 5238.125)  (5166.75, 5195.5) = 1.70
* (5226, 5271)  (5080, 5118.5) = 1.36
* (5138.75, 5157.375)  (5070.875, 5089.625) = 0.89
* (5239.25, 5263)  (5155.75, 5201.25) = 1.55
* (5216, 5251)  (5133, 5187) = 1.63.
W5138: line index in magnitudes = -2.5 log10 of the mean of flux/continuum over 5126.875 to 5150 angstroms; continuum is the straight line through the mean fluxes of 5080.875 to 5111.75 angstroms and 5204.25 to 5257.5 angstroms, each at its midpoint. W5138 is 0.131 mag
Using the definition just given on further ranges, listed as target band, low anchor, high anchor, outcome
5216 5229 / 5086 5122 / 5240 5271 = -0.11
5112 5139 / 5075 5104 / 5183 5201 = 0.06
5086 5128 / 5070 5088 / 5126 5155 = 0.02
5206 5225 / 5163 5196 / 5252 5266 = -0.13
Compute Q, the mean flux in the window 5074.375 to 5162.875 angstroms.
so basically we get 57.5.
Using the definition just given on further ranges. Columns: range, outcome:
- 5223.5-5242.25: 80.1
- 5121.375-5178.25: 53.1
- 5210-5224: 80.9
